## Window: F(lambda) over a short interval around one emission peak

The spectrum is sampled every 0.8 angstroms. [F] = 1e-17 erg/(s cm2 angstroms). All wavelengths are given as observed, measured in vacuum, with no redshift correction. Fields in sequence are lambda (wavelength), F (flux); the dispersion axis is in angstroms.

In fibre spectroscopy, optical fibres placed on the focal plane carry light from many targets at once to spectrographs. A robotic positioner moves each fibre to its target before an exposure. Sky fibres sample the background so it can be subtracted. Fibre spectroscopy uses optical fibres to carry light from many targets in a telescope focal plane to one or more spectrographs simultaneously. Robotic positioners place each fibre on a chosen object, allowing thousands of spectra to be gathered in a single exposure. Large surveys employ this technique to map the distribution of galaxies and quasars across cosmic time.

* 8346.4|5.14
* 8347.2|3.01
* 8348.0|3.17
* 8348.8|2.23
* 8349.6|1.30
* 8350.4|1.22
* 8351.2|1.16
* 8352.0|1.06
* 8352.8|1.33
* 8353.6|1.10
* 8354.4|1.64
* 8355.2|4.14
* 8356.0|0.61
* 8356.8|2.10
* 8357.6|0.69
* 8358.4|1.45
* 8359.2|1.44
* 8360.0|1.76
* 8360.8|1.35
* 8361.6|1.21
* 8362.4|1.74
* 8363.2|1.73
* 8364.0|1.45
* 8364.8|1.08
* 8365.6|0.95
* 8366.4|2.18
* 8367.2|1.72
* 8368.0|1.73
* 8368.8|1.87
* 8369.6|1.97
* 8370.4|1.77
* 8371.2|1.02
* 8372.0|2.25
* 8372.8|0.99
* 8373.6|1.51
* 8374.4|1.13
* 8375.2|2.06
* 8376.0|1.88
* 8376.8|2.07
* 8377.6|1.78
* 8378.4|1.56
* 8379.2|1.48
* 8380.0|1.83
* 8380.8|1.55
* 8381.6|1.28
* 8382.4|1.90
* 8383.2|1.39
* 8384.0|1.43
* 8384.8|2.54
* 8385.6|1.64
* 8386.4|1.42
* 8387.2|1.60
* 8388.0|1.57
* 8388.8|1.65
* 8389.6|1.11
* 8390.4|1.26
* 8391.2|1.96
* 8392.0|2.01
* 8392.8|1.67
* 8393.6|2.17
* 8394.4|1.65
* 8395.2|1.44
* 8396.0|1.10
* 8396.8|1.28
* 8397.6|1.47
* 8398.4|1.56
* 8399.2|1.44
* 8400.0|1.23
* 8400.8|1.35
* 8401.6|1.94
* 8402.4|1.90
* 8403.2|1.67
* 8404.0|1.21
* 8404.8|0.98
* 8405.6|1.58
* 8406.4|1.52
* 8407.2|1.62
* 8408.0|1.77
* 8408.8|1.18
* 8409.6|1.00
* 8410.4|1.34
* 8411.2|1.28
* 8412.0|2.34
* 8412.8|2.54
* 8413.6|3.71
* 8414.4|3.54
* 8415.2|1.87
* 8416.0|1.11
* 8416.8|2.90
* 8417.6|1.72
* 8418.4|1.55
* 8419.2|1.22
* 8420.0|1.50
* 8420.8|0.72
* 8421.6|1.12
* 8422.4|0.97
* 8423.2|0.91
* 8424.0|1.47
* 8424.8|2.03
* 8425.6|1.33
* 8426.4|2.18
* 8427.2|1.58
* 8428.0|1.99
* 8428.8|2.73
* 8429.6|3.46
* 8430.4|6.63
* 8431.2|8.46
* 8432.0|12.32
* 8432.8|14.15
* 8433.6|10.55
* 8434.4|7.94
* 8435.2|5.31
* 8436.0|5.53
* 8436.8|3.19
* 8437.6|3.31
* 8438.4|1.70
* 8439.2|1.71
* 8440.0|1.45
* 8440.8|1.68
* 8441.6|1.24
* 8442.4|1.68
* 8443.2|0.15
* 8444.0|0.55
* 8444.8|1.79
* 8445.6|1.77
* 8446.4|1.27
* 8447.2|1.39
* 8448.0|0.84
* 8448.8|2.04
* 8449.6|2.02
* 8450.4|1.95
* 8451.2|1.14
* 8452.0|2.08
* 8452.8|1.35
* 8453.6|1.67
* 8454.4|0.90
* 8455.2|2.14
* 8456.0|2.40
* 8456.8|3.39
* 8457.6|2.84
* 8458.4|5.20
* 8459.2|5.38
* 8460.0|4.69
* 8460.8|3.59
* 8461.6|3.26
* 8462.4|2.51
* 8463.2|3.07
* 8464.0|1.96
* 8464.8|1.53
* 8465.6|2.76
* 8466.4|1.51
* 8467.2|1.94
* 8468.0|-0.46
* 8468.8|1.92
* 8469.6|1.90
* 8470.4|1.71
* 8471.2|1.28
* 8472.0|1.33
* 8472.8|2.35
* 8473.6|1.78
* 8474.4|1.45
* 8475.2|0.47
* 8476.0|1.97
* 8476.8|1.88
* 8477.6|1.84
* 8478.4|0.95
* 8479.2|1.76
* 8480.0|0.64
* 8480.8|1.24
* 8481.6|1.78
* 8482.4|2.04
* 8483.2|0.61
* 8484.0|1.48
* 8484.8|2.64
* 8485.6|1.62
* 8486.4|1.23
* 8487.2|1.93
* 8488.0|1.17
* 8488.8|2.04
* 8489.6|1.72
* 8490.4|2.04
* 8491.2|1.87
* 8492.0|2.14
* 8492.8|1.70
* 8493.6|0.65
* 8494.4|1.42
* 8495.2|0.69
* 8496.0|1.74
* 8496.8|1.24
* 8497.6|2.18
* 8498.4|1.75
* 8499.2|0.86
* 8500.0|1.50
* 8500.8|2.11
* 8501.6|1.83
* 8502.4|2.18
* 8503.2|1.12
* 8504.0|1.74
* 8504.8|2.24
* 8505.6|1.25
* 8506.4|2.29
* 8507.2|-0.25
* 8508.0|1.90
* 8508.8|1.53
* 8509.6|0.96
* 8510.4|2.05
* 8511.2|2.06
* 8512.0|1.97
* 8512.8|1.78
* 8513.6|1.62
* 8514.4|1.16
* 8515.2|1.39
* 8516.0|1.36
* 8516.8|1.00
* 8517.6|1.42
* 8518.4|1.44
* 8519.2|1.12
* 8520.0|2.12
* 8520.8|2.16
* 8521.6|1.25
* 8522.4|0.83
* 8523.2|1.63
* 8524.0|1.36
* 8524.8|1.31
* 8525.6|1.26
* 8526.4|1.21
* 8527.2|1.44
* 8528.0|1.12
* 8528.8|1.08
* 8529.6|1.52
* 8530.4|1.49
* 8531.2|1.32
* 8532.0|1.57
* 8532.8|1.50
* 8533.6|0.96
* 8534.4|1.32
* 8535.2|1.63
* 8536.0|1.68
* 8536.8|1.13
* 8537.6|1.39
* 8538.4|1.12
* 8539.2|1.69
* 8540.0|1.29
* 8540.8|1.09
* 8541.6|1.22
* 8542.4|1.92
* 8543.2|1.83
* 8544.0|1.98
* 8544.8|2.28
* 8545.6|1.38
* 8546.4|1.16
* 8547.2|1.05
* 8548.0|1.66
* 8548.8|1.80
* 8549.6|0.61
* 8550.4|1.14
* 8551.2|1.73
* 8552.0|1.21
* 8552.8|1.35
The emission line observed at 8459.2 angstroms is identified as [N II]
